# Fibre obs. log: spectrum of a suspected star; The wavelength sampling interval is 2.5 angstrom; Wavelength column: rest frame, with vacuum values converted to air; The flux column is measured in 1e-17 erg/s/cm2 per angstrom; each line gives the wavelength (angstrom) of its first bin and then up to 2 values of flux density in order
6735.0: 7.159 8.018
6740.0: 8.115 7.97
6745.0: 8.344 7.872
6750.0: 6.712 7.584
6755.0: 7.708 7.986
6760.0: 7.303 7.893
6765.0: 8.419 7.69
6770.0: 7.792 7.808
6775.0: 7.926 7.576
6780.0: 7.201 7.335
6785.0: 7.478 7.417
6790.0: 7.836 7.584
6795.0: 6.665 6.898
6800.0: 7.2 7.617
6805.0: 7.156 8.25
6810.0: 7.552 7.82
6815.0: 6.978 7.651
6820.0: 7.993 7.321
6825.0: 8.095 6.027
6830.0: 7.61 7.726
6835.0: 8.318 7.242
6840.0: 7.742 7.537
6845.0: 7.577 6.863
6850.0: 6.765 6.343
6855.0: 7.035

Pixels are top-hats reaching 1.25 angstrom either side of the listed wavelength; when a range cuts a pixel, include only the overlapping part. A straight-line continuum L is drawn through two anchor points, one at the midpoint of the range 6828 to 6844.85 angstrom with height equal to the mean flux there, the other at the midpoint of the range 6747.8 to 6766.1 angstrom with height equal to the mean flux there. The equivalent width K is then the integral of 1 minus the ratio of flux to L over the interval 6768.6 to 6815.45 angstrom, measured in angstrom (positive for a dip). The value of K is 0.9 angstrom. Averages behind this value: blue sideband 7.66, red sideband 7.61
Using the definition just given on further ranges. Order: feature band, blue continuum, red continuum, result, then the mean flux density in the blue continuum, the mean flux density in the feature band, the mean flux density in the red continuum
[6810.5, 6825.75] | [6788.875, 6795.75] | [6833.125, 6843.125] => -0.08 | 7.4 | 7.62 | 7.72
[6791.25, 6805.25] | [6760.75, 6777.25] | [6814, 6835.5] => 0.90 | 7.88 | 7.19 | 7.5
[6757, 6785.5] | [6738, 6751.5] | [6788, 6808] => -0.40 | 7.81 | 7.7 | 7.37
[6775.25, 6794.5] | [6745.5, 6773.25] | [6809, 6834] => 0.36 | 7.72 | 7.48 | 7.48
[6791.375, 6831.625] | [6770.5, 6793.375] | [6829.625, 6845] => 1.24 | 7.58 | 7.4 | 7.69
